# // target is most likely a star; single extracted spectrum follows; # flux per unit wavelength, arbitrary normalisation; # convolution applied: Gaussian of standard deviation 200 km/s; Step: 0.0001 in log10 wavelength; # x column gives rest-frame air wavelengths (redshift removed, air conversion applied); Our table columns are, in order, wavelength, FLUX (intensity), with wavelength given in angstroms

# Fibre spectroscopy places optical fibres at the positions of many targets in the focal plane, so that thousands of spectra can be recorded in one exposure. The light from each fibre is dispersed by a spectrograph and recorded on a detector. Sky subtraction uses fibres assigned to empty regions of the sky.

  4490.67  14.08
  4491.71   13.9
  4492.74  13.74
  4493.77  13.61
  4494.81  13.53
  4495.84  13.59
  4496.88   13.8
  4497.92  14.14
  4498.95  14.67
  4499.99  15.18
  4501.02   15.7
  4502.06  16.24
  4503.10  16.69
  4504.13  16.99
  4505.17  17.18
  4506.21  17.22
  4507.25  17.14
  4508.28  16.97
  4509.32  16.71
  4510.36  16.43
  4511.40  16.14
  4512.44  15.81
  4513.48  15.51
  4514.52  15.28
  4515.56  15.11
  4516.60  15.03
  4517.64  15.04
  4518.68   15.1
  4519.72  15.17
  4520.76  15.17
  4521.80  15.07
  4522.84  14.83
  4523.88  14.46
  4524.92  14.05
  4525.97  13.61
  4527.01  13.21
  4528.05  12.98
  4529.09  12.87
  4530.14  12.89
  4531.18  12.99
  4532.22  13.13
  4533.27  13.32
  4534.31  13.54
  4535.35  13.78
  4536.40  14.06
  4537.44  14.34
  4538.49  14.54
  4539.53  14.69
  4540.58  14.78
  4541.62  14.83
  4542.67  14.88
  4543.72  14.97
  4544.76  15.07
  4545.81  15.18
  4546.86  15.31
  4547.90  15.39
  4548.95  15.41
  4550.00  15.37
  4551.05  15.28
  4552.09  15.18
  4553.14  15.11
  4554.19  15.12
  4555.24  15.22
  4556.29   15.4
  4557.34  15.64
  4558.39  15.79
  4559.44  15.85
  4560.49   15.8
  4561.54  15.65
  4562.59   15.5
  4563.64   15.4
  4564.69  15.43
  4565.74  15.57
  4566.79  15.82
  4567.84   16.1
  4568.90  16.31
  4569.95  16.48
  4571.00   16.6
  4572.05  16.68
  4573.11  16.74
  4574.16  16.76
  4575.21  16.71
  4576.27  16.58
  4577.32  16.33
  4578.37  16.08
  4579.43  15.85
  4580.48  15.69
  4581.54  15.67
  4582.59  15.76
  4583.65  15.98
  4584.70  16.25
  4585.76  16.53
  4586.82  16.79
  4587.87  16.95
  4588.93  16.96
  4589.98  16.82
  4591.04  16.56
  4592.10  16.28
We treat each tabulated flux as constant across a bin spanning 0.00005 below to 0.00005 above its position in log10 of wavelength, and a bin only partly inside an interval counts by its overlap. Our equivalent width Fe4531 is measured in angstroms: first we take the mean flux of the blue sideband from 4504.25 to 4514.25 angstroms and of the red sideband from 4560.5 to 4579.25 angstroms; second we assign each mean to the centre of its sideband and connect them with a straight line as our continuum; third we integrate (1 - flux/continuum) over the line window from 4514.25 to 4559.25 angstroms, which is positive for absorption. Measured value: 4.8 angstroms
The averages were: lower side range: 16.5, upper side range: 16.1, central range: 14.6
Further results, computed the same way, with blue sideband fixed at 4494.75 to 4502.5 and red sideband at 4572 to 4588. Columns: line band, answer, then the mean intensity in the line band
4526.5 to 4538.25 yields 1.5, 13.4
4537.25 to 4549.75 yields 0.5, 15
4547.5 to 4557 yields 0.3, 15.3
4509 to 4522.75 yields -0.4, 15.5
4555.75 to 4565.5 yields 0.2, 15.6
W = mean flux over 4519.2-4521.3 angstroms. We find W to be 15.2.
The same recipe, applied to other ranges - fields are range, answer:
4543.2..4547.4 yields 15.2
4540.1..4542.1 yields 14.8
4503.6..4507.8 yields 17.2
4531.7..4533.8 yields 13.2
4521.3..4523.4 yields 15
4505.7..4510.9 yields 16.9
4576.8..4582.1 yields 15.9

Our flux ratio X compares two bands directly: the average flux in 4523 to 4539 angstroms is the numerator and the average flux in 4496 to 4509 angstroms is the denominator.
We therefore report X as 0.85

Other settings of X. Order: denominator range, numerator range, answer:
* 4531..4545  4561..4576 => 1.13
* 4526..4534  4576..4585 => 1.22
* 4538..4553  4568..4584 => 1.08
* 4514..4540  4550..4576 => 1.12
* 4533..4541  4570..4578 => 1.17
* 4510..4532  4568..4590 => 1.12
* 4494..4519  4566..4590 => 1.05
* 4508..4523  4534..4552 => 0.95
